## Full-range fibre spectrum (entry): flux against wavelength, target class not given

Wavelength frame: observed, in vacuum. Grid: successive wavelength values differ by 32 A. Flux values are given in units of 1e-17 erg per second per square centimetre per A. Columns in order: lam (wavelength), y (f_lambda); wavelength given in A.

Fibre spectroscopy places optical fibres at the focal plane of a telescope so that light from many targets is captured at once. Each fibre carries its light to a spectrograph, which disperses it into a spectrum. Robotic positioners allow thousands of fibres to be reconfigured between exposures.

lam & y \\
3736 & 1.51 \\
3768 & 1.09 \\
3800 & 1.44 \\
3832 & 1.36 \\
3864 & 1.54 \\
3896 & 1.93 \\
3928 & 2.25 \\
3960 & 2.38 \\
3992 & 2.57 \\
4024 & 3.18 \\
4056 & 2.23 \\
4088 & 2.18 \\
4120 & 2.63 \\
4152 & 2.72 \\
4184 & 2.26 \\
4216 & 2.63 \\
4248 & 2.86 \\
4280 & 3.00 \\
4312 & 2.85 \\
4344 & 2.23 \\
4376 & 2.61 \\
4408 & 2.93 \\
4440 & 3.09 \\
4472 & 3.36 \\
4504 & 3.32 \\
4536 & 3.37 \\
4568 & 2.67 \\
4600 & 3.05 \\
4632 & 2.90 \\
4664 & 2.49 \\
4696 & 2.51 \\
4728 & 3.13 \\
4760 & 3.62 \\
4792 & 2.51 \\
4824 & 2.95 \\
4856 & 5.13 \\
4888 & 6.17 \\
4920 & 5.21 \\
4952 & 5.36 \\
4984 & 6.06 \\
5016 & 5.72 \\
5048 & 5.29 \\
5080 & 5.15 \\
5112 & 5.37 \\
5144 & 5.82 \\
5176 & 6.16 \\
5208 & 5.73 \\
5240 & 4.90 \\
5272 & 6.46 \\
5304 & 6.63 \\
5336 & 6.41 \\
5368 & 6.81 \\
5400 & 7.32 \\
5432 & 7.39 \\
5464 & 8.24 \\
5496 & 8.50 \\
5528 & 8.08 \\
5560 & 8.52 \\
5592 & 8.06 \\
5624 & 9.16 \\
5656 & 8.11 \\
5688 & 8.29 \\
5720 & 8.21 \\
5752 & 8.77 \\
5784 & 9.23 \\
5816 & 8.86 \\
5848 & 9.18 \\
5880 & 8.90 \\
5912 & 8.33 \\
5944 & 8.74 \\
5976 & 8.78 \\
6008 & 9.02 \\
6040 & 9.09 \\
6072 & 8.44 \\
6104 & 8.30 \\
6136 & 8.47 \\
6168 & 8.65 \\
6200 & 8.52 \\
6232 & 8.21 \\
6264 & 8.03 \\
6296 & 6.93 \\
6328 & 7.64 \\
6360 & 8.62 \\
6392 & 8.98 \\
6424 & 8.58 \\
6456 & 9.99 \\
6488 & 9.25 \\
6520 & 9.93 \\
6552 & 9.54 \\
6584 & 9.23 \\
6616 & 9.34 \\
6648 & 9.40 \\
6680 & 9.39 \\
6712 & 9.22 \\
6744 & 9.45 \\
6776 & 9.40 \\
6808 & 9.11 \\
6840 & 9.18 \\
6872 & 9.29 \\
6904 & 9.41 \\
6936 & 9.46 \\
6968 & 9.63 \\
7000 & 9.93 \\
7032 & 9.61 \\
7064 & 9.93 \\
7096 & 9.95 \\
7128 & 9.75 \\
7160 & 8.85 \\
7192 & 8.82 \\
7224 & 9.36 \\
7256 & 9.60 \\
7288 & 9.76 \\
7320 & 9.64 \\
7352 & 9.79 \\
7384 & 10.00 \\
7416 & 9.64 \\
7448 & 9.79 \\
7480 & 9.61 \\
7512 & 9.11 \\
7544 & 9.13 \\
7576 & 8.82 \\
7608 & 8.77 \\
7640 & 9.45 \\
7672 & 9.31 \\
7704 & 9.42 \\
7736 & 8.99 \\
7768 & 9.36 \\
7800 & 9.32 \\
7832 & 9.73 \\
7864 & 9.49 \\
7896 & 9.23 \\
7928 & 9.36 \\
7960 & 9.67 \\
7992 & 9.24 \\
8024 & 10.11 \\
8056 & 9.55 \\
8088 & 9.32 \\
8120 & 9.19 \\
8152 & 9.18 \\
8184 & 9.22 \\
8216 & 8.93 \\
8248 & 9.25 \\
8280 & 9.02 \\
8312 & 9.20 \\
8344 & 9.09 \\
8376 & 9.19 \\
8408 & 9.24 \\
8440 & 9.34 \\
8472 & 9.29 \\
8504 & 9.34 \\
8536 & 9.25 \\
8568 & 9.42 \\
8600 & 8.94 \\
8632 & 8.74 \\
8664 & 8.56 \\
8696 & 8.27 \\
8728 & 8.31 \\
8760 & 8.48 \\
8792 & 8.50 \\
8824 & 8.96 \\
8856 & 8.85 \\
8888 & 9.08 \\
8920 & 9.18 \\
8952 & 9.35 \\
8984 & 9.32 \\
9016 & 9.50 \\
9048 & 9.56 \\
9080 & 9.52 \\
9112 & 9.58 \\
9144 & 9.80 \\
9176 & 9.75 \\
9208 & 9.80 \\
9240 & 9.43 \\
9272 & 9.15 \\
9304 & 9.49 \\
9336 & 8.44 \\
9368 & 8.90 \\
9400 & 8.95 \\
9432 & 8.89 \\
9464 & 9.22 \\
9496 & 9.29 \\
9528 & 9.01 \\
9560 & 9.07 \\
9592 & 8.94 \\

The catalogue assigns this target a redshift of 0.22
